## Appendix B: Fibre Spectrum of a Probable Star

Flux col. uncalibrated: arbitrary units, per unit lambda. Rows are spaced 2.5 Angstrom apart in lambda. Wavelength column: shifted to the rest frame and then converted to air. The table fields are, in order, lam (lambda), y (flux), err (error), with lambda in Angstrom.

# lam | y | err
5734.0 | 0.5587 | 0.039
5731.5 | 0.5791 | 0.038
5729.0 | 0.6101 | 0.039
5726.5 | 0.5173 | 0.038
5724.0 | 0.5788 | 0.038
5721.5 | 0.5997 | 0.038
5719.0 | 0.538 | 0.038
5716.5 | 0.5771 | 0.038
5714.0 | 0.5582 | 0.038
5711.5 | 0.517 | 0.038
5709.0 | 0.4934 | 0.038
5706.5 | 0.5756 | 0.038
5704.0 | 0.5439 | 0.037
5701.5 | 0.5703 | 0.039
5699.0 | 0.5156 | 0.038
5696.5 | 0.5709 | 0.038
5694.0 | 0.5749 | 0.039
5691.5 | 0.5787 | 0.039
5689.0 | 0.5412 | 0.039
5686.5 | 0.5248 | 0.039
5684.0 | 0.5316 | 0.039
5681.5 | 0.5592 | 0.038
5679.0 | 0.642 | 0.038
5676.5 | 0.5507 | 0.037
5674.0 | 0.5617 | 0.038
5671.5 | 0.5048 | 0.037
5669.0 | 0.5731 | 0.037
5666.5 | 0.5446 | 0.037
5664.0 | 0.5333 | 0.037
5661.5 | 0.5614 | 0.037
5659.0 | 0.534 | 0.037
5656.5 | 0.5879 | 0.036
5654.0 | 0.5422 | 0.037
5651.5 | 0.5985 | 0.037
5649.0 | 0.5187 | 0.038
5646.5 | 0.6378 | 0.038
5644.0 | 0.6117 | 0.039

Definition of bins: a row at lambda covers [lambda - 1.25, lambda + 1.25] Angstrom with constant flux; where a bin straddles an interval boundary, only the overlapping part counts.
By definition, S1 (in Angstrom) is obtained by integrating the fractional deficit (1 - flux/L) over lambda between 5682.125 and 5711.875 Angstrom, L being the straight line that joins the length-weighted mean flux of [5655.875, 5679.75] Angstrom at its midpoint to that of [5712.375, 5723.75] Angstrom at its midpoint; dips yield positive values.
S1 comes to 0.90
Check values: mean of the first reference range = 0.557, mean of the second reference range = 0.567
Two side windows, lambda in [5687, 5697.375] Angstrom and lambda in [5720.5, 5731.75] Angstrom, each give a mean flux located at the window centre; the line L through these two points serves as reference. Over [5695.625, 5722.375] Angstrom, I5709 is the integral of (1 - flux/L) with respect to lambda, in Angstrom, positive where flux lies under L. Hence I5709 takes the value 0.9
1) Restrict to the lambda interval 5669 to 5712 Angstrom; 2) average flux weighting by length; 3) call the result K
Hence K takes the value 0.552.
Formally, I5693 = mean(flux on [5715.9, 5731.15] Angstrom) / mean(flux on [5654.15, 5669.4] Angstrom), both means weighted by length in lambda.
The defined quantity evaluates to 1.03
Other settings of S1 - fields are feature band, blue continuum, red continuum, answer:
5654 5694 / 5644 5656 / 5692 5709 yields 0.8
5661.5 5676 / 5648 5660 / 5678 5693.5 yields 0.4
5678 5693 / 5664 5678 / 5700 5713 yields -0.5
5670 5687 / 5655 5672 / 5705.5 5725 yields -0.1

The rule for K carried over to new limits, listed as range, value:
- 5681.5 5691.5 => 0.542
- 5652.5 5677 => 0.55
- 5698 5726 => 0.551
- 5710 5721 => 0.55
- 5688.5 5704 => 0.558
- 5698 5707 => 0.55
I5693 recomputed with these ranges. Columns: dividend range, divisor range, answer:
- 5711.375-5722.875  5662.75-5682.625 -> 1.01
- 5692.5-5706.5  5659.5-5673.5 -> 1.02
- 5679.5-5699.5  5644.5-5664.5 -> 0.98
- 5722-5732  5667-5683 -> 1.02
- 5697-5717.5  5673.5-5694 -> 0.97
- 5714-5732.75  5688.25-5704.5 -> 1.02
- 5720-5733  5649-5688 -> 1.04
